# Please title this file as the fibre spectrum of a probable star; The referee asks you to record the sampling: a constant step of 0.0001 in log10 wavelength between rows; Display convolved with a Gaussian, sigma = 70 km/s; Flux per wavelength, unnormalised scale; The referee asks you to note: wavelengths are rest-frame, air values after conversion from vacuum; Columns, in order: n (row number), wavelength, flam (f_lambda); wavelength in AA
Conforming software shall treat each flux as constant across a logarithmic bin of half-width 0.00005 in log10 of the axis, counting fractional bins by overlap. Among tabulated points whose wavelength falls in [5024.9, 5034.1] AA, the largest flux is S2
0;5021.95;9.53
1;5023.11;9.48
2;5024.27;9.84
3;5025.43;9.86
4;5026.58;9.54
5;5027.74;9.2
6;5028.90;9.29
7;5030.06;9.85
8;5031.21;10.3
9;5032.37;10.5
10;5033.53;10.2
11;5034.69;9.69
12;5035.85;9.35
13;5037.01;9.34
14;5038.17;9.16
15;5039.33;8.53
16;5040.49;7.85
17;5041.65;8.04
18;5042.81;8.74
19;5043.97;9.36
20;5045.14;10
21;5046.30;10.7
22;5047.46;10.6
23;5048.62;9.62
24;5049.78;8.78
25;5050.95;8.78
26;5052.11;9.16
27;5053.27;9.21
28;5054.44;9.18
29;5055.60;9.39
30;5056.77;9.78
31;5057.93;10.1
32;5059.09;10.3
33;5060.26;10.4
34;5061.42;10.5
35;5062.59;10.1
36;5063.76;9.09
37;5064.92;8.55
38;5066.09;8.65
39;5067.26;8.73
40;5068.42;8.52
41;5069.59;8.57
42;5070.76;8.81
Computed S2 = 10.5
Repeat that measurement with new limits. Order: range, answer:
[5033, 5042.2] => 10.2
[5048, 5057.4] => 9.78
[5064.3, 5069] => 8.73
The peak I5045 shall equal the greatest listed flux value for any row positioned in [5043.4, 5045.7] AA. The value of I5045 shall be 10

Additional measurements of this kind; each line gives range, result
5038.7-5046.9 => 10.7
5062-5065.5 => 10.1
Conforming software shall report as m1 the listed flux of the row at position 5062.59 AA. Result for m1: 10.1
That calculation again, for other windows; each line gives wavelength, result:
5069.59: 8.57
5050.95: 8.78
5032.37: 10.5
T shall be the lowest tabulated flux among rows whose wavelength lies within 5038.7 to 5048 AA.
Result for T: 7.85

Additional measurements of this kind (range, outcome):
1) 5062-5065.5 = 8.55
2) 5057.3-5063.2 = 10.1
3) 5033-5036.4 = 9.35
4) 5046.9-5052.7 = 8.78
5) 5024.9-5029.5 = 9.2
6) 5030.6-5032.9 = 10.3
